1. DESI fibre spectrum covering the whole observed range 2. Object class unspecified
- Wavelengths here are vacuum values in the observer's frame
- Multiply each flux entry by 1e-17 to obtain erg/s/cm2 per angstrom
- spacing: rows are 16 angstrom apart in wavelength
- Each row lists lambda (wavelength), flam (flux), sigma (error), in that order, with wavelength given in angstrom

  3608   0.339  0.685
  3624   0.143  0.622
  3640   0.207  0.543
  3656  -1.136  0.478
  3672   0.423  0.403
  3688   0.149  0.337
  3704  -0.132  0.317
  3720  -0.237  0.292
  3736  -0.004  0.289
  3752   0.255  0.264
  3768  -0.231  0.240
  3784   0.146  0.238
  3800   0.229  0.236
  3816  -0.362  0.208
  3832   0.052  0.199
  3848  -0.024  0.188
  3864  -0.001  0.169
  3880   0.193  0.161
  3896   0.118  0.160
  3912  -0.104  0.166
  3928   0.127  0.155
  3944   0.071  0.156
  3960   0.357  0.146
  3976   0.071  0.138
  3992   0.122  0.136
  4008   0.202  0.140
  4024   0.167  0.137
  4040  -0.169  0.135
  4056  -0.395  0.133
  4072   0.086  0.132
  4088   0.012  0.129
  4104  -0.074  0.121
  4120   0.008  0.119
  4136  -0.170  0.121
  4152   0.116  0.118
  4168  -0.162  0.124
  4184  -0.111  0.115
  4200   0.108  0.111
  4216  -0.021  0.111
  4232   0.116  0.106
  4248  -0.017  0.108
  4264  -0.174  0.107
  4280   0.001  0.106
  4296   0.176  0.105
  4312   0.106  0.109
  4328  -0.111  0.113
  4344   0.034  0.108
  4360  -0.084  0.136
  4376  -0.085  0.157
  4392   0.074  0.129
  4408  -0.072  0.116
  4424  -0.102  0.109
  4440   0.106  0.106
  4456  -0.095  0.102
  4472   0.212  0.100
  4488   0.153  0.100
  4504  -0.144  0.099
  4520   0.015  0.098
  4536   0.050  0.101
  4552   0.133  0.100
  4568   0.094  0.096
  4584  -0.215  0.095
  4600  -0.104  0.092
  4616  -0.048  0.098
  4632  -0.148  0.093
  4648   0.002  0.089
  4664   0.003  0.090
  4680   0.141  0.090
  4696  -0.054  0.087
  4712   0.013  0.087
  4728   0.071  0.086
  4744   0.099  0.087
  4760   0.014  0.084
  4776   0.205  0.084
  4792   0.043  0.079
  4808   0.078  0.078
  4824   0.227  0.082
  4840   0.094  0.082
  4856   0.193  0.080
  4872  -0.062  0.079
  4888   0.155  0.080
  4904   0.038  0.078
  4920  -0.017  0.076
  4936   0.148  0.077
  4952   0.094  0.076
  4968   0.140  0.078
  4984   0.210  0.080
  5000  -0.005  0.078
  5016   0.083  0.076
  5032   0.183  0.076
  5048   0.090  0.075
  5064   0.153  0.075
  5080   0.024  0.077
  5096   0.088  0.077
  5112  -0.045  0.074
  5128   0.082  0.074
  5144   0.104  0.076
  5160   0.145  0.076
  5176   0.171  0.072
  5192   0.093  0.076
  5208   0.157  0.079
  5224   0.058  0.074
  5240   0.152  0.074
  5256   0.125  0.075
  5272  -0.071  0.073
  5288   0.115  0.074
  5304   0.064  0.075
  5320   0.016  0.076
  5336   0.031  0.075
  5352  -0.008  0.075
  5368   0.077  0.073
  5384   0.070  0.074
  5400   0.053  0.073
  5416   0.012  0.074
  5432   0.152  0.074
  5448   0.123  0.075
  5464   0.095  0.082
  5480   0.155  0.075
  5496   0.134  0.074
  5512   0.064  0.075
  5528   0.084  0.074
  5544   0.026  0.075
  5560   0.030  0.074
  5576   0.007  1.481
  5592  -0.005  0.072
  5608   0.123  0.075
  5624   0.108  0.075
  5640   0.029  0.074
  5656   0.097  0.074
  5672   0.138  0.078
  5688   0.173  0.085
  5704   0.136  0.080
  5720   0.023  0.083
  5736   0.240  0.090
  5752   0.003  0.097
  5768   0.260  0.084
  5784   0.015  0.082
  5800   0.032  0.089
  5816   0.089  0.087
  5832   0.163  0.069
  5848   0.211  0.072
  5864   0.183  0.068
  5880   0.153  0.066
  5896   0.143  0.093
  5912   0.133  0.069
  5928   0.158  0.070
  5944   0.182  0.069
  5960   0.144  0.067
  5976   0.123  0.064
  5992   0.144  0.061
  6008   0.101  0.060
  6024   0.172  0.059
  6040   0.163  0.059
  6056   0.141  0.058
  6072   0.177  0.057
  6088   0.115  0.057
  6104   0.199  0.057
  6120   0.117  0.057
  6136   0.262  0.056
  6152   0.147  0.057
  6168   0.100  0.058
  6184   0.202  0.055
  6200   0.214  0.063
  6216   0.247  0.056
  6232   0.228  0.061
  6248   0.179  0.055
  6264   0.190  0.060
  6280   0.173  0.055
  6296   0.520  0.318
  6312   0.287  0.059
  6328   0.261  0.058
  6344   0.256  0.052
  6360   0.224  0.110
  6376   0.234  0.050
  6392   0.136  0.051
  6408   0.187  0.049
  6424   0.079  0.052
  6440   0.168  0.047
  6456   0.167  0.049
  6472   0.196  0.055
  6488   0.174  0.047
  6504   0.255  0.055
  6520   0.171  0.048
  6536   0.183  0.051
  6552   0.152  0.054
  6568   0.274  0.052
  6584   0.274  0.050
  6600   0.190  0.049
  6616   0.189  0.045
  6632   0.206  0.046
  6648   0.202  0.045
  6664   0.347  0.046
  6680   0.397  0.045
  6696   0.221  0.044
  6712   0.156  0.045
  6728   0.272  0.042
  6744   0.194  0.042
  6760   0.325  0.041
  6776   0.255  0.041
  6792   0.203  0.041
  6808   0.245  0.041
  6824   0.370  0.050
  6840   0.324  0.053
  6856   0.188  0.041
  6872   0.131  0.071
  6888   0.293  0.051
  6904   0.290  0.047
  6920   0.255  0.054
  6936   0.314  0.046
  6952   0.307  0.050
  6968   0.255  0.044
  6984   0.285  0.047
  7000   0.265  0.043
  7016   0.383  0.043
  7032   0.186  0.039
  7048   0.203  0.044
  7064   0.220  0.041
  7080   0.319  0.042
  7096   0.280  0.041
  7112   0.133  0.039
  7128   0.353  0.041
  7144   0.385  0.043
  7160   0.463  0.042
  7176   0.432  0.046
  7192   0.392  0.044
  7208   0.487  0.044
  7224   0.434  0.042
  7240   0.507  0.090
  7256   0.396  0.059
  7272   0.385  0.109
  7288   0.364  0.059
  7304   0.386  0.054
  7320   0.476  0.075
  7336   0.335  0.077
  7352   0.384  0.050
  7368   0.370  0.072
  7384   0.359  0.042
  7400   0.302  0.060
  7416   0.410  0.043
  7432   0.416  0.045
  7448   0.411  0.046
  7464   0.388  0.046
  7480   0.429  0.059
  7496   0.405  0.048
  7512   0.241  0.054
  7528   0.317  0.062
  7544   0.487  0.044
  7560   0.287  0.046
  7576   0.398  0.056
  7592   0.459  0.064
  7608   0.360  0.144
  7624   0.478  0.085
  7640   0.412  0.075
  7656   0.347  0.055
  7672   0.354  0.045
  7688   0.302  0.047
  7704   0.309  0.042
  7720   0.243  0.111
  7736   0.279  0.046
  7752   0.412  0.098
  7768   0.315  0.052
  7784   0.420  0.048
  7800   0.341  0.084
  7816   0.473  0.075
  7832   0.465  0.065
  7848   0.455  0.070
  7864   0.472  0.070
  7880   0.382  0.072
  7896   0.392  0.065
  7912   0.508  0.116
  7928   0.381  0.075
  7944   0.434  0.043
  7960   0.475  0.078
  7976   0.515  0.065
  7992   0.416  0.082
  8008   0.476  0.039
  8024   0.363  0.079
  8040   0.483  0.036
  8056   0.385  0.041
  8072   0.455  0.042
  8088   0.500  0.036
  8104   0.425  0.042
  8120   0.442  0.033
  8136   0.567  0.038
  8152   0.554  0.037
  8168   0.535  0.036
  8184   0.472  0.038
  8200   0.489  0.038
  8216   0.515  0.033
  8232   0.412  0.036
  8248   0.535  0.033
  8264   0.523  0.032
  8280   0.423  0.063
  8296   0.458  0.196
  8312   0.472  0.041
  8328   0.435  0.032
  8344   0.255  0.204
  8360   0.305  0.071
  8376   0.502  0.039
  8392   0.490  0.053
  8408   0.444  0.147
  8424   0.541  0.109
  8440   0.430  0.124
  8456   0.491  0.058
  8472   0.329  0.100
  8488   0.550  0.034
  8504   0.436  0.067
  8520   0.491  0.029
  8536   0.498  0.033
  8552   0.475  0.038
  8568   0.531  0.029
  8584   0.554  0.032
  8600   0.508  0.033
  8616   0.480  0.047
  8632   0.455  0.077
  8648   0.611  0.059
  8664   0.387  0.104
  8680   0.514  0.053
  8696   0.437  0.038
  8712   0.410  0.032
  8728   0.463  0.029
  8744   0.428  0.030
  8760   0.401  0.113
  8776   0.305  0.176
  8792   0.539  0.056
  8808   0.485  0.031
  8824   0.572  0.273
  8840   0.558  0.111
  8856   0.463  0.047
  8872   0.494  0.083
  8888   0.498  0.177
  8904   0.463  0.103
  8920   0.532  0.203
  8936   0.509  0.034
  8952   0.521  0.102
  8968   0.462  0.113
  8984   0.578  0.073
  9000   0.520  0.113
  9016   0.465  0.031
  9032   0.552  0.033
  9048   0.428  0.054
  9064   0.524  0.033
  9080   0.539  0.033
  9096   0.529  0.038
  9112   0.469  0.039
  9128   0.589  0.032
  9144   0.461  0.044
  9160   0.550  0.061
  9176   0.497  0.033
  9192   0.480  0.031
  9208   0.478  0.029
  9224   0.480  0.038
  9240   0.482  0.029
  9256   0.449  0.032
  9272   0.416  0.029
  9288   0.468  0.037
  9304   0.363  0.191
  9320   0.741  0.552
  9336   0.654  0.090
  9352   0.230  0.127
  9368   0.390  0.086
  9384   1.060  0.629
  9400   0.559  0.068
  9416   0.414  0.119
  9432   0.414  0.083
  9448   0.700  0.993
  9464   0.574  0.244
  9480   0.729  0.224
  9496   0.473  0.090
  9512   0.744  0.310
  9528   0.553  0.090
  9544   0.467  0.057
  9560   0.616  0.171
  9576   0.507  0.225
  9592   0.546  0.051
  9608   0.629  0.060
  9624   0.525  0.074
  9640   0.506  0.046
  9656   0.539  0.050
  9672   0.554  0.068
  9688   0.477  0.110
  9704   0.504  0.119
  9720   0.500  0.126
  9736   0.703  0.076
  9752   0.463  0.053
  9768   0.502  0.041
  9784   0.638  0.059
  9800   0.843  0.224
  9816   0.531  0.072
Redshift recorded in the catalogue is 0.79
